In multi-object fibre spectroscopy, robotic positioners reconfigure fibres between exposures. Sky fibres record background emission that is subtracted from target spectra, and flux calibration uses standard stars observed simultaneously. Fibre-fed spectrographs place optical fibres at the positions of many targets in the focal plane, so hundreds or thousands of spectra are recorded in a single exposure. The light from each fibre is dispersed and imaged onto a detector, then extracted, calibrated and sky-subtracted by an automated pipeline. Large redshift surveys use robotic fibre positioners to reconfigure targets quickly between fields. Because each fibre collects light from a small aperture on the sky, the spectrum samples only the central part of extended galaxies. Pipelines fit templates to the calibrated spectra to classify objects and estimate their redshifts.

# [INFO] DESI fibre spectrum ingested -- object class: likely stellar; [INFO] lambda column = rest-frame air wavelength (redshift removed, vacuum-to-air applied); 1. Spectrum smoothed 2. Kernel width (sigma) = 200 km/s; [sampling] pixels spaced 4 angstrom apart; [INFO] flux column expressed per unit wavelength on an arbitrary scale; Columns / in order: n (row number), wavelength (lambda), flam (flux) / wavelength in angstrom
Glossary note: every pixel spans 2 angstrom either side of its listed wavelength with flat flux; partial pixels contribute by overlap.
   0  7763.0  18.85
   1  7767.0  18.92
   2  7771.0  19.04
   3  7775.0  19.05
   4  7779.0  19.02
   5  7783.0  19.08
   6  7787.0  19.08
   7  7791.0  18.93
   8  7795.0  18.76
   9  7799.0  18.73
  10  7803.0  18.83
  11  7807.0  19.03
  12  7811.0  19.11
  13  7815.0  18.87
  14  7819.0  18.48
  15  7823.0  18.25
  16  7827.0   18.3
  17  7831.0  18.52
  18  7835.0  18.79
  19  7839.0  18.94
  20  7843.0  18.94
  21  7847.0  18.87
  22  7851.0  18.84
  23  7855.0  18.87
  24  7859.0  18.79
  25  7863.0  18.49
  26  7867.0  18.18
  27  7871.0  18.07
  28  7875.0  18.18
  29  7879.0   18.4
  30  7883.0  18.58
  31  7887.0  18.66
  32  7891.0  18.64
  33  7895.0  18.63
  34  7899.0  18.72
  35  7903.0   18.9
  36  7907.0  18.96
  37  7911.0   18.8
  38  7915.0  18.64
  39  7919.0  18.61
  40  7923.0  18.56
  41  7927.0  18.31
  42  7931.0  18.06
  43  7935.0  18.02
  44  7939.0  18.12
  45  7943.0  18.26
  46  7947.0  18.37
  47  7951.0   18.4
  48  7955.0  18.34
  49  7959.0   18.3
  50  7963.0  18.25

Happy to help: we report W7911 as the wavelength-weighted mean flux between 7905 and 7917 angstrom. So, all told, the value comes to 18.8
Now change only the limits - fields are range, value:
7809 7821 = 18.8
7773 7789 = 19.1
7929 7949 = 18.2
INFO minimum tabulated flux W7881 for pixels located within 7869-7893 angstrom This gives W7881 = 18.07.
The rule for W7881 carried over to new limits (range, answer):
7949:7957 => 18.34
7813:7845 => 18.25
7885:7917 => 18.63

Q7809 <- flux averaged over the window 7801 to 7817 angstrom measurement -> 19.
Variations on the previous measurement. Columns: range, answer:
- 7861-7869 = 18.3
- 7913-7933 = 18.4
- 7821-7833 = 18.4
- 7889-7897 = 18.6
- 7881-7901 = 18.6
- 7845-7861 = 18.8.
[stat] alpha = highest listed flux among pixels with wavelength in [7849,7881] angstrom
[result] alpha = 18.87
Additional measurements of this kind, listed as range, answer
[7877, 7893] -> 18.66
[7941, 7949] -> 18.37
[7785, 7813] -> 19.11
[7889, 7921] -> 18.96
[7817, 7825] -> 18.48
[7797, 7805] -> 18.83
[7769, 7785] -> 19.08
